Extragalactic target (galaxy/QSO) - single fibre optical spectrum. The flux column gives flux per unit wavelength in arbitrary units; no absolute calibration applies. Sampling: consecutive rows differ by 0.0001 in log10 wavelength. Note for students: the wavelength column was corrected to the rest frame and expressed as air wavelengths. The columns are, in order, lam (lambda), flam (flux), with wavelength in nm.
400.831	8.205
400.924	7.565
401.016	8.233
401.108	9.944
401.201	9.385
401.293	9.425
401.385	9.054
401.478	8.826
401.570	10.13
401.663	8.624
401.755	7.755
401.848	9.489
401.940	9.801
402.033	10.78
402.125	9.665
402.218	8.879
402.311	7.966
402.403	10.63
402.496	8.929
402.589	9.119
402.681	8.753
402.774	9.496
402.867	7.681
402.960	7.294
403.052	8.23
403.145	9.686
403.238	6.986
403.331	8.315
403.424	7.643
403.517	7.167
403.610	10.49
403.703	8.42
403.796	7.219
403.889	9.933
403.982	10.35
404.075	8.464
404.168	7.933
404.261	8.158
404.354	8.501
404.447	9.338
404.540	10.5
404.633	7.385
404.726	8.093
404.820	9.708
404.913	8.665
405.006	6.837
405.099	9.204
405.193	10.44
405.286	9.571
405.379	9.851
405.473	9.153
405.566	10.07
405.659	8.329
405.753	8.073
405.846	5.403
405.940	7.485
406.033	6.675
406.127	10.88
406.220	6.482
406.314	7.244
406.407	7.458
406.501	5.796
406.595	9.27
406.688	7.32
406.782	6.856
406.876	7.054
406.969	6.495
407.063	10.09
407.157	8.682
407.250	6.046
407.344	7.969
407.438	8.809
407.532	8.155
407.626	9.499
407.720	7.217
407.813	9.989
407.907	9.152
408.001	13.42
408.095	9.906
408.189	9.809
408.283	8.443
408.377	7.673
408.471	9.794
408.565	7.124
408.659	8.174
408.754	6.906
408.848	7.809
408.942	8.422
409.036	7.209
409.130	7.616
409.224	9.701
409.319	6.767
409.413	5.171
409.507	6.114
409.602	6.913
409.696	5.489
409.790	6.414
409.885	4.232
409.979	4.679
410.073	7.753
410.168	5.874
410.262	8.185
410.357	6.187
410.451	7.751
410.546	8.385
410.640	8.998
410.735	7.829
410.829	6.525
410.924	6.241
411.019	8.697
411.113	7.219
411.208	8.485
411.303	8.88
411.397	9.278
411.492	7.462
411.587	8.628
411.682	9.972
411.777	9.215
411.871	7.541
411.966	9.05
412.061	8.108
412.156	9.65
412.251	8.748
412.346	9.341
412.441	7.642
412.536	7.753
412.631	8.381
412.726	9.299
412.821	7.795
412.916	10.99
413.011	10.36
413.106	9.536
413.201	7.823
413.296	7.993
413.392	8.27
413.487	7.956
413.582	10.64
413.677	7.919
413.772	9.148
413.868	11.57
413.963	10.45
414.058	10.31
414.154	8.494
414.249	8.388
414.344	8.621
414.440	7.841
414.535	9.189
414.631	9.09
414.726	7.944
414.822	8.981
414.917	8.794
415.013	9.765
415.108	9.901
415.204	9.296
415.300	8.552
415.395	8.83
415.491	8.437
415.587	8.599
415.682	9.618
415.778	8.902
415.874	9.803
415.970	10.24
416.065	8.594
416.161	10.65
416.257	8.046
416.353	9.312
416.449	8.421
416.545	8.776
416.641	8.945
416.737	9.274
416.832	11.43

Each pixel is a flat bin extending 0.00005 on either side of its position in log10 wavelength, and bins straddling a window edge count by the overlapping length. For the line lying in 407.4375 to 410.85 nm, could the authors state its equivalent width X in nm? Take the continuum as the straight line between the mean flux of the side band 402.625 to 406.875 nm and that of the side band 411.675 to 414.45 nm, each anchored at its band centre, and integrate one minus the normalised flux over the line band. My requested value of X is 0.35 nm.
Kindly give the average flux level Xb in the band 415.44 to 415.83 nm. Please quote 8.89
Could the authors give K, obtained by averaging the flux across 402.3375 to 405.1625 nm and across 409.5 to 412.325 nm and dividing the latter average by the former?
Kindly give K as 0.9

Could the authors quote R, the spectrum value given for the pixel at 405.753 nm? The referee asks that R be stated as 8.073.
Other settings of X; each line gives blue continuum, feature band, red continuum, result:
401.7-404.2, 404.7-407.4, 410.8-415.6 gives 0.21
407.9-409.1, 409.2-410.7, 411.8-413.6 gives 0.34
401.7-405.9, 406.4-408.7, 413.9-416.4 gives 0.12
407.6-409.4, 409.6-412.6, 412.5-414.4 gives 0.38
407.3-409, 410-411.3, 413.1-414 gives 0.20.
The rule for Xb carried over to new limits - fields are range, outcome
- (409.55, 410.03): 5.57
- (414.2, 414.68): 8.63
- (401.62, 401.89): 8.61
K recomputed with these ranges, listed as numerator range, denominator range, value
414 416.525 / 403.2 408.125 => 1.07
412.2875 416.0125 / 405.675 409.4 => 1.12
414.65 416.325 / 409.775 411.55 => 1.24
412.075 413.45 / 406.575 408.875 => 1.04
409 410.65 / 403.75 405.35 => 0.77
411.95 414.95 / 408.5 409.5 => 1.20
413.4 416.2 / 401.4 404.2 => 1.04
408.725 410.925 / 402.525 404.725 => 0.82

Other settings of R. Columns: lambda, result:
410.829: 6.525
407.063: 10.09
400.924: 7.565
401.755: 7.755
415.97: 10.24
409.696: 5.489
